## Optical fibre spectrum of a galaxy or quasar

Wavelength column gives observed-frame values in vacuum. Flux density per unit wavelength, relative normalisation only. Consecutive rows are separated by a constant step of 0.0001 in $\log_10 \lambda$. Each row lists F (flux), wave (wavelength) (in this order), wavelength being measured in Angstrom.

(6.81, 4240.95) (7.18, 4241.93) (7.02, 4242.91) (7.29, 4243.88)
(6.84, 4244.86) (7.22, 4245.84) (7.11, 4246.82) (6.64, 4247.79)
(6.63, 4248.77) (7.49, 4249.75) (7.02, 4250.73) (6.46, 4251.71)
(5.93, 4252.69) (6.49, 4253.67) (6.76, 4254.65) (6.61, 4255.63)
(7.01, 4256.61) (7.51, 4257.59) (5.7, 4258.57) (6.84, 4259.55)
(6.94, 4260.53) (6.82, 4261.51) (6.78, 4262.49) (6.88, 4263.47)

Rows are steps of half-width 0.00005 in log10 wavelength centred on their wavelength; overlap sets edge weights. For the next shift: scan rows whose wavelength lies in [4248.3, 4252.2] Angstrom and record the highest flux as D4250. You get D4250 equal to 7.49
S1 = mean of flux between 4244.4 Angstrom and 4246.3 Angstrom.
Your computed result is 7.02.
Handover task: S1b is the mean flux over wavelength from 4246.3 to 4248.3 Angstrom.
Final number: 6.89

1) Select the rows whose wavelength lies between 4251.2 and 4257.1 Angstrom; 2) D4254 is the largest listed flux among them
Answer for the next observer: 7.01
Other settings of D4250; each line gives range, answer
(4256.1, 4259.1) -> 7.51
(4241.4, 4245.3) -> 7.29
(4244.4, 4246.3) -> 7.22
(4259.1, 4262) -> 6.94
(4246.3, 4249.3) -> 7.11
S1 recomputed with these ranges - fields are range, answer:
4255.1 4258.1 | 7.03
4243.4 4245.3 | 7.06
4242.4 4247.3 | 7.09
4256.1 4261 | 6.8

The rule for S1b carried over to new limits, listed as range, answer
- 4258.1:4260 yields 6.27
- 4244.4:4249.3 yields 6.89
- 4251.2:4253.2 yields 6.2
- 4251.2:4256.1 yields 6.45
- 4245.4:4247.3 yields 7.16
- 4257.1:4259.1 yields 6.61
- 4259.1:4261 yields 6.89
